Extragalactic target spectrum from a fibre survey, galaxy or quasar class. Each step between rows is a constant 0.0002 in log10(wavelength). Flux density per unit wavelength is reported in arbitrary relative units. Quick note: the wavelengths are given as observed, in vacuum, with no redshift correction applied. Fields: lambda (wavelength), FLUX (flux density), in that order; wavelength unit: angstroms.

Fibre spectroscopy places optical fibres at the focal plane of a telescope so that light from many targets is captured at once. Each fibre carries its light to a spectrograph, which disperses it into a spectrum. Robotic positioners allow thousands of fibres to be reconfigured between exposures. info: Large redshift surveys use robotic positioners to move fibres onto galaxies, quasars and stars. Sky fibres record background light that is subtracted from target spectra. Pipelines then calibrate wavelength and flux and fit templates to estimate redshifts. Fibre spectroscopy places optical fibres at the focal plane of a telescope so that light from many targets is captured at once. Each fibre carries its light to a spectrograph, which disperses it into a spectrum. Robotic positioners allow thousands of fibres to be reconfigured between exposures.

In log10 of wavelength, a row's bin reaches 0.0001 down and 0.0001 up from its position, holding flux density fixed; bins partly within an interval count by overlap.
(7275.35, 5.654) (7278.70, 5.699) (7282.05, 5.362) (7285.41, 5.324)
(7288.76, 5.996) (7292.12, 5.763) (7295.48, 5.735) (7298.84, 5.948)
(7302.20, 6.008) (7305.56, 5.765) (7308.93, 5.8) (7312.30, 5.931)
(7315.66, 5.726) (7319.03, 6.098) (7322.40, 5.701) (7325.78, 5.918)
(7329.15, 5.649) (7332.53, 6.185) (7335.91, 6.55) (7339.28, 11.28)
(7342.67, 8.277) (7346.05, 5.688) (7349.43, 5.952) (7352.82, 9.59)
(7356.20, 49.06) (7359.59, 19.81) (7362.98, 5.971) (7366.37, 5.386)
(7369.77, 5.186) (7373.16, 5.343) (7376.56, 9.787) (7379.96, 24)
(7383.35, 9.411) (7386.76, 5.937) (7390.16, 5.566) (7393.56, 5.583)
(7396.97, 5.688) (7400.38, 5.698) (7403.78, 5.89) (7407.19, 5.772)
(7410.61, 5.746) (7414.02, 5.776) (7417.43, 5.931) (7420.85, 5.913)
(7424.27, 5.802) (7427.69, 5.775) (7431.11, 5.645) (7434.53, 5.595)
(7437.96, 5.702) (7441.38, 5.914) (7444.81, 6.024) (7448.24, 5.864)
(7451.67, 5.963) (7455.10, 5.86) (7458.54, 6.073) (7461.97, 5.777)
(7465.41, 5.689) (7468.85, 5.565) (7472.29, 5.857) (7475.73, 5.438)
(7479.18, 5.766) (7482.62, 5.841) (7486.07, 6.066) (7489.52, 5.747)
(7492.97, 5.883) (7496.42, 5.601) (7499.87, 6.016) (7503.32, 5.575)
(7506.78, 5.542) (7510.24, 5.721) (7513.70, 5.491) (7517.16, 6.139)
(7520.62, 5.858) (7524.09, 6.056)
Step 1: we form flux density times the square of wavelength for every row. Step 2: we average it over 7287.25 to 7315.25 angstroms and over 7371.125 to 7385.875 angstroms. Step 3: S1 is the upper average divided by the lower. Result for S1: 2.03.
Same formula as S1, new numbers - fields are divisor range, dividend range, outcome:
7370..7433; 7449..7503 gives 0.83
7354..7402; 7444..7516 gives 0.51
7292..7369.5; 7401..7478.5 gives 0.67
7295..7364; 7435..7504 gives 0.65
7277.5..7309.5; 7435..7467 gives 1.07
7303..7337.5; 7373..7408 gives 1.41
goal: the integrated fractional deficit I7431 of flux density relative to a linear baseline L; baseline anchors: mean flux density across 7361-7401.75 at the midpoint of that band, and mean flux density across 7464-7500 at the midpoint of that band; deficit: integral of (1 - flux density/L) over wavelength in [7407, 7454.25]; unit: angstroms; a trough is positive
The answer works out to 7.0 angstroms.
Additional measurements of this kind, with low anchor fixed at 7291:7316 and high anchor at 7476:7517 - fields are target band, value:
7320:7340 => -2.8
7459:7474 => 0.0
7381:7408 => -3.9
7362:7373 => 0.7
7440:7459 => -0.5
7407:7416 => 0.0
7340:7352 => -2.9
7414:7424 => -0.2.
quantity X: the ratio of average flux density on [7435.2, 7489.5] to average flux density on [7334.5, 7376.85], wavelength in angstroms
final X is 0.5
